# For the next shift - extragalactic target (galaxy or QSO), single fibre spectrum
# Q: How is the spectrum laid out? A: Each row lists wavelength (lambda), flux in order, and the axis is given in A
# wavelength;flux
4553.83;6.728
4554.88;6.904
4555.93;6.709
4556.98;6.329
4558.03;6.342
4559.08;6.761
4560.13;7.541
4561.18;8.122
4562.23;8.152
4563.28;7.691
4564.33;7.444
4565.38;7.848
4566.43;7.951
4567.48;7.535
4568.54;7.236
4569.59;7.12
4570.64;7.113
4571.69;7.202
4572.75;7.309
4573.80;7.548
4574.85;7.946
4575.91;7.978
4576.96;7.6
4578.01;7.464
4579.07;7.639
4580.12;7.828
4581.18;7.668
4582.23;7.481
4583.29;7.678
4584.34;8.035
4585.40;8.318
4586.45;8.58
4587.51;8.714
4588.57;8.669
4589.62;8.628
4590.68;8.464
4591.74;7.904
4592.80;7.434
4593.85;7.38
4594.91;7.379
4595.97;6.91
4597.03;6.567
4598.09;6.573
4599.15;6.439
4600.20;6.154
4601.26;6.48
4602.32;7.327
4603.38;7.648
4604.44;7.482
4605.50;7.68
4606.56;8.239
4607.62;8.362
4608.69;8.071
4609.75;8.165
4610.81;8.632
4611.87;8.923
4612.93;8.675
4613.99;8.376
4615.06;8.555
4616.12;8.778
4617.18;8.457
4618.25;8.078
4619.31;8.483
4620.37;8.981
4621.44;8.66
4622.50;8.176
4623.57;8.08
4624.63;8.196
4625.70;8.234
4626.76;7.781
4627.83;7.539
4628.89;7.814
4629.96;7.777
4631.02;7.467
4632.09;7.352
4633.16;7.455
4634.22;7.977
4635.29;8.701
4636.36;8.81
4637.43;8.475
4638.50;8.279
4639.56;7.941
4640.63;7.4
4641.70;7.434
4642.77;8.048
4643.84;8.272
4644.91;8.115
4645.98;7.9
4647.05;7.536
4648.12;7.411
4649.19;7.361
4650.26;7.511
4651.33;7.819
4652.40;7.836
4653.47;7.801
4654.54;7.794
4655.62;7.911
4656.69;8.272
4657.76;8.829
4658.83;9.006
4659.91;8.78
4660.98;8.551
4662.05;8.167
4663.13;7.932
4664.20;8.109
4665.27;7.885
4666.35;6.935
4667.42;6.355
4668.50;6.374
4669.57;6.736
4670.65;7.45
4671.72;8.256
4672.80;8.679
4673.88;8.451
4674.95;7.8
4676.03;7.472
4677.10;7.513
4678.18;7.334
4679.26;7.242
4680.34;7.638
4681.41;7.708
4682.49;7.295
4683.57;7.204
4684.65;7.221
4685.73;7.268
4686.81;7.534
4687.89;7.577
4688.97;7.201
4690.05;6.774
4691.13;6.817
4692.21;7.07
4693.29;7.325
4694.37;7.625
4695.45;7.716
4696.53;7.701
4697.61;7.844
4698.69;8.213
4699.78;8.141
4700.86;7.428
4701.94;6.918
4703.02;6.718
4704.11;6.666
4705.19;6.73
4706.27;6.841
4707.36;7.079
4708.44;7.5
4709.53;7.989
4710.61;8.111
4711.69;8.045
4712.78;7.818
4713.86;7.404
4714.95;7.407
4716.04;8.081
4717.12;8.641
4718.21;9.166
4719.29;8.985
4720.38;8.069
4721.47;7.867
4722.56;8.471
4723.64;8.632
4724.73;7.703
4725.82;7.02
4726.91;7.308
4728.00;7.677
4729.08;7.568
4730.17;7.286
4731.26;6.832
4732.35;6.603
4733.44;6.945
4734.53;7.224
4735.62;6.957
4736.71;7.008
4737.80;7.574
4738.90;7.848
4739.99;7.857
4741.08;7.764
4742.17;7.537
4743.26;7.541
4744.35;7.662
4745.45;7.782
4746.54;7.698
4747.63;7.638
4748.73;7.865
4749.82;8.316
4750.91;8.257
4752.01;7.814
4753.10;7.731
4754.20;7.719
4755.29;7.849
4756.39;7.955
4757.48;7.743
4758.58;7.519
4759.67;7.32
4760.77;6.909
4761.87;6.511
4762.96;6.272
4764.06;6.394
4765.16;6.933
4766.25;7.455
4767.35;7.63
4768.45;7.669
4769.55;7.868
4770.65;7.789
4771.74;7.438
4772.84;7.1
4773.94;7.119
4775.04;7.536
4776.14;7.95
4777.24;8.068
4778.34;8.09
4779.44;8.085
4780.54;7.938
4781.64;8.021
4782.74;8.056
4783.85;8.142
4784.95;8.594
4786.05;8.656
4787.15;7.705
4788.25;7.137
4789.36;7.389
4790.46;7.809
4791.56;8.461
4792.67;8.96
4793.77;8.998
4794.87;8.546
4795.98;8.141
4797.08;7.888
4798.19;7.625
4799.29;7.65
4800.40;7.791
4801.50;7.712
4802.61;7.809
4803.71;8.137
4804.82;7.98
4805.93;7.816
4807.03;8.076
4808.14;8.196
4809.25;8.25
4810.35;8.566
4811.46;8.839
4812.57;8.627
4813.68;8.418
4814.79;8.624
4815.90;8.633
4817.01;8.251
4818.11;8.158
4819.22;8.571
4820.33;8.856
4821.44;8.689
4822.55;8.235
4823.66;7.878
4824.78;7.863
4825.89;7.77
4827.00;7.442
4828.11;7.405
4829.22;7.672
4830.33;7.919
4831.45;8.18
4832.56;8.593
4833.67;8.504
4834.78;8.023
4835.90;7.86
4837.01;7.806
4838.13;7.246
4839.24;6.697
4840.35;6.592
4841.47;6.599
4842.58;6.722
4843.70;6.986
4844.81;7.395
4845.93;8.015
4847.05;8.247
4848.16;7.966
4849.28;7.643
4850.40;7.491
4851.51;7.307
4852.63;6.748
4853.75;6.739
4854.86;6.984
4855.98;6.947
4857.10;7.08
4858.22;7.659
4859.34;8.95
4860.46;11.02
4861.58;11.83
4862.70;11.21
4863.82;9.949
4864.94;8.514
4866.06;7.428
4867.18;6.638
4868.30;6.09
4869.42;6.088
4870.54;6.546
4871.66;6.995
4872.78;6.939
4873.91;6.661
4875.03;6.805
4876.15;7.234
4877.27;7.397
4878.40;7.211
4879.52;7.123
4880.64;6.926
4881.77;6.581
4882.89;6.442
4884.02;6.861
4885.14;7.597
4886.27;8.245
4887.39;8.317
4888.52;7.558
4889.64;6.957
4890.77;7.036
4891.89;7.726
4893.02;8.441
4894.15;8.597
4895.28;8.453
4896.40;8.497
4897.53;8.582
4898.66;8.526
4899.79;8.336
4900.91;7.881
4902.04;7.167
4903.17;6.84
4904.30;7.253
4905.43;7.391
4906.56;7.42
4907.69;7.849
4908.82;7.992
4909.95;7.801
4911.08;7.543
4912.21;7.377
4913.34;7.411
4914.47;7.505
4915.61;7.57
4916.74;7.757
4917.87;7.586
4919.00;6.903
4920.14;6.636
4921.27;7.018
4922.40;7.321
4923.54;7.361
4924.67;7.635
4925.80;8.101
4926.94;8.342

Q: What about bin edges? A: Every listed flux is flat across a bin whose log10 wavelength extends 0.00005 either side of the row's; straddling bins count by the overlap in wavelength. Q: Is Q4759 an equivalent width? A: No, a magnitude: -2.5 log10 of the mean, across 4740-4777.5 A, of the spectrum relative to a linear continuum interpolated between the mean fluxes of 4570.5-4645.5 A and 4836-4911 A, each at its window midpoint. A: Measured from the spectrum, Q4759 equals 0.03 mag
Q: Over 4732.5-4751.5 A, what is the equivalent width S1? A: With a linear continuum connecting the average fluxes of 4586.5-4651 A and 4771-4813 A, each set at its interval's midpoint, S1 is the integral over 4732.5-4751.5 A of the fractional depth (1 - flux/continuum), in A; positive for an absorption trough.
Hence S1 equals 0.9 A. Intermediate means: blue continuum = 7.91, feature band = 7.59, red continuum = 8.02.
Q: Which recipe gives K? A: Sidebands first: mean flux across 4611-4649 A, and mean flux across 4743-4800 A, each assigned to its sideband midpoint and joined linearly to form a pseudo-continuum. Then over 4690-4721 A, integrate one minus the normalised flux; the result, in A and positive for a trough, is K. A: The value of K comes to 1.14 A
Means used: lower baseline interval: 8.12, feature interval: 7.63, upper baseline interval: 7.75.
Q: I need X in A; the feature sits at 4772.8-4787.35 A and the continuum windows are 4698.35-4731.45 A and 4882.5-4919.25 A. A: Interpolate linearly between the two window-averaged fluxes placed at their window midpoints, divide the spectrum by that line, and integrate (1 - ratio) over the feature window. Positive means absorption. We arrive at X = -0.5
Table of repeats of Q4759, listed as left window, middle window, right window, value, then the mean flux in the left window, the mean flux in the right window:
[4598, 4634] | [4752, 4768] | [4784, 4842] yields 0.100 mag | 7.93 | 8.04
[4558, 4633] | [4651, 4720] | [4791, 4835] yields 0.041 mag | 7.79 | 8.2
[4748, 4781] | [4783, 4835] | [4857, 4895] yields -0.072 mag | 7.56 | 7.74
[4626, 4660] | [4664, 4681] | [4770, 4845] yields 0.061 mag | 7.94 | 7.95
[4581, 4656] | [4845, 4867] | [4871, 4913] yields -0.093 mag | 7.91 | 7.53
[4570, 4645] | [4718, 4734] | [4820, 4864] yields 0.028 mag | 7.89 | 7.95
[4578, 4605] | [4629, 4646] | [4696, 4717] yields -0.056 mag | 7.57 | 7.53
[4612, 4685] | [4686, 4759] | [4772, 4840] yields 0.051 mag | 7.92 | 8.04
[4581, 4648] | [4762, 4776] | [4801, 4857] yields 0.085 mag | 7.93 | 7.83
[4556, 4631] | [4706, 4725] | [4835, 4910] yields -0.042 mag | 7.77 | 7.62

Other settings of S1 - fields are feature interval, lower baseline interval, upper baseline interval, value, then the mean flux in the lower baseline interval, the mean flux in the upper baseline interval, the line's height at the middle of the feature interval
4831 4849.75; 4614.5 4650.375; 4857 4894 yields 0.42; 8.03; 7.71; 7.76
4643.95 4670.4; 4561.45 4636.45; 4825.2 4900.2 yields 0.04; 7.84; 7.68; 7.81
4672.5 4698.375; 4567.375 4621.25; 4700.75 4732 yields 0.66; 7.81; 7.65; 7.69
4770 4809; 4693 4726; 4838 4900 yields -1.35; 7.75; 7.63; 7.69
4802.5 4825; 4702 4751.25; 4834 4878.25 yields -2.08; 7.63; 7.62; 7.62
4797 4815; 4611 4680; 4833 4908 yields -0.89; 7.97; 7.63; 7.73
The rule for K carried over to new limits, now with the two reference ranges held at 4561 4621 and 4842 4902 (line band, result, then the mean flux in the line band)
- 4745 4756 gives -0.2 A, 7.87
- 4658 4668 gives -0.3 A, 7.99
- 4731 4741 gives 0.7 A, 7.24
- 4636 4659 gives -0.5 A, 7.97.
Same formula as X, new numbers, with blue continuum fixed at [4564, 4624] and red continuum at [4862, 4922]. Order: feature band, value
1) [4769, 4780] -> -0.1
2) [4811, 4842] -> -1.6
